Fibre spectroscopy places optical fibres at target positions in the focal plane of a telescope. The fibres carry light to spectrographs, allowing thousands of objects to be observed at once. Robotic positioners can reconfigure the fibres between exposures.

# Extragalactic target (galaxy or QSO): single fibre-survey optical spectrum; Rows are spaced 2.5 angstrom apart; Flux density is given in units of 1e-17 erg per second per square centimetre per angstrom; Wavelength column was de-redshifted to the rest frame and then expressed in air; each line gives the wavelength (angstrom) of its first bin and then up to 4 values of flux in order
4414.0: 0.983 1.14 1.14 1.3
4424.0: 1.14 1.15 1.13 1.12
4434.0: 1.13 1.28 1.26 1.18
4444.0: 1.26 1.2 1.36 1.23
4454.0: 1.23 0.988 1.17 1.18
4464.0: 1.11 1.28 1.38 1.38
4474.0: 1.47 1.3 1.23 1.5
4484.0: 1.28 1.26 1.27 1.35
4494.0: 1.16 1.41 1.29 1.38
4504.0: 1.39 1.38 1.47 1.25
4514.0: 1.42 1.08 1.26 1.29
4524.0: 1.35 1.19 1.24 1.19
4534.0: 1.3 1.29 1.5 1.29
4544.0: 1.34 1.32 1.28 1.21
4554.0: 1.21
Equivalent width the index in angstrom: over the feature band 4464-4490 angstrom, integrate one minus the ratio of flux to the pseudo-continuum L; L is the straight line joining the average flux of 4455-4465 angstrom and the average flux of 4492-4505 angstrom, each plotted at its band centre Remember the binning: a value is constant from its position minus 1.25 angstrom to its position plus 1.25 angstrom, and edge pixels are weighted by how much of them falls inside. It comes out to -2.5 angstrom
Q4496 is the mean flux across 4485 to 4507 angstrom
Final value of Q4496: 1.32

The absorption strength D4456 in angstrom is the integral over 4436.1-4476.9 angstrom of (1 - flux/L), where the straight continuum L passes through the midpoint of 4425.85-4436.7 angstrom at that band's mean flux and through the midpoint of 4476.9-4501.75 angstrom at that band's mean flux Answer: -1.0 angstrom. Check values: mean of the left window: 1.15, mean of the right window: 1.31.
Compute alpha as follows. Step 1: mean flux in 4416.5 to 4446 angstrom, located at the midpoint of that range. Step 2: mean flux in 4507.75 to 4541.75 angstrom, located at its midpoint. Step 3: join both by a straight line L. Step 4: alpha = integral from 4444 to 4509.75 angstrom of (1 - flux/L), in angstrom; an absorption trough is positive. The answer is -2.7 angstrom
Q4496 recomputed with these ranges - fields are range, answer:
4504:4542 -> 1.3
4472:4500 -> 1.32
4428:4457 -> 1.2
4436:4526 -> 1.28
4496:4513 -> 1.37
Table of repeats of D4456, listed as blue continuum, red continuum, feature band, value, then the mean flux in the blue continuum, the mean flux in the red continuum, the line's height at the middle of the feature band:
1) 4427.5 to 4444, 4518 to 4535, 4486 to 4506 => -1.34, 1.19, 1.26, 1.24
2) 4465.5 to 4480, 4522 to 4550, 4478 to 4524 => 0.24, 1.34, 1.3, 1.32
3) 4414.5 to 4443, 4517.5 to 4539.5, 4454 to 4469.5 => 0.40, 1.17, 1.28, 1.21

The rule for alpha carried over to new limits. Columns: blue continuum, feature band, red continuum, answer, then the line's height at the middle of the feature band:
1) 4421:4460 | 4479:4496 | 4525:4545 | -0.8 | 1.24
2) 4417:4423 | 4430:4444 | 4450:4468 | -0.1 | 1.19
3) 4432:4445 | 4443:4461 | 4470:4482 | 0.9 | 1.27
